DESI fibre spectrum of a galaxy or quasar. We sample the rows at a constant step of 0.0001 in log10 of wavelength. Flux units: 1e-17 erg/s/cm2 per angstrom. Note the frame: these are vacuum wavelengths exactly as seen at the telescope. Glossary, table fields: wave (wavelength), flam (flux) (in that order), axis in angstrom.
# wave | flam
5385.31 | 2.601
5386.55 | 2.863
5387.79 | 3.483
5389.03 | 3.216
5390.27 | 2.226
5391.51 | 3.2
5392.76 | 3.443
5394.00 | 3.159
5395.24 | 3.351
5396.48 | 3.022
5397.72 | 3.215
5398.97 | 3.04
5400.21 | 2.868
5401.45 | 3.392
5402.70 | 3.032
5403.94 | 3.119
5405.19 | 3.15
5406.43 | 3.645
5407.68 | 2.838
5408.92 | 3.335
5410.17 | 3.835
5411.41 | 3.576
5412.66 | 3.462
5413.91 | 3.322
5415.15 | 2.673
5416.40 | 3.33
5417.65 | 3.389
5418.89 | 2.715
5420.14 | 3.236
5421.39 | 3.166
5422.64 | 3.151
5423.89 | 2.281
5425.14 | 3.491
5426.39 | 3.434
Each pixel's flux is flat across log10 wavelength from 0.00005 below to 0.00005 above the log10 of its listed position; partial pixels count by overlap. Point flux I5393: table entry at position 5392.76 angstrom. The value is 3.443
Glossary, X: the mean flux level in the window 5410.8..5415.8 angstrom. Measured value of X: 3.26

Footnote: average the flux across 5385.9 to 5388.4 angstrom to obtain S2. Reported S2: 3.17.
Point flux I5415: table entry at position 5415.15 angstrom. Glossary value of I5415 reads 2.673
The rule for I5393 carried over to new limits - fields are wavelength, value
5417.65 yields 3.389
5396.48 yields 3.022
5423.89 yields 2.281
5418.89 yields 2.715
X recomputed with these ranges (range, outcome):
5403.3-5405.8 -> 3.13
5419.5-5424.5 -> 2.96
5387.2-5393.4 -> 3.11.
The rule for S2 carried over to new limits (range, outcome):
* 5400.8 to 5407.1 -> 3.26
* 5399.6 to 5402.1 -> 3.13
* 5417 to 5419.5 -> 3.06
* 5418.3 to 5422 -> 3.04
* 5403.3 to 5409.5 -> 3.22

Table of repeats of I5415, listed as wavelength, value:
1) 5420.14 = 3.236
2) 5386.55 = 2.863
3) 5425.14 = 3.491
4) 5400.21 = 2.868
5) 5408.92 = 3.335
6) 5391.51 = 3.2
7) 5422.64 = 3.151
